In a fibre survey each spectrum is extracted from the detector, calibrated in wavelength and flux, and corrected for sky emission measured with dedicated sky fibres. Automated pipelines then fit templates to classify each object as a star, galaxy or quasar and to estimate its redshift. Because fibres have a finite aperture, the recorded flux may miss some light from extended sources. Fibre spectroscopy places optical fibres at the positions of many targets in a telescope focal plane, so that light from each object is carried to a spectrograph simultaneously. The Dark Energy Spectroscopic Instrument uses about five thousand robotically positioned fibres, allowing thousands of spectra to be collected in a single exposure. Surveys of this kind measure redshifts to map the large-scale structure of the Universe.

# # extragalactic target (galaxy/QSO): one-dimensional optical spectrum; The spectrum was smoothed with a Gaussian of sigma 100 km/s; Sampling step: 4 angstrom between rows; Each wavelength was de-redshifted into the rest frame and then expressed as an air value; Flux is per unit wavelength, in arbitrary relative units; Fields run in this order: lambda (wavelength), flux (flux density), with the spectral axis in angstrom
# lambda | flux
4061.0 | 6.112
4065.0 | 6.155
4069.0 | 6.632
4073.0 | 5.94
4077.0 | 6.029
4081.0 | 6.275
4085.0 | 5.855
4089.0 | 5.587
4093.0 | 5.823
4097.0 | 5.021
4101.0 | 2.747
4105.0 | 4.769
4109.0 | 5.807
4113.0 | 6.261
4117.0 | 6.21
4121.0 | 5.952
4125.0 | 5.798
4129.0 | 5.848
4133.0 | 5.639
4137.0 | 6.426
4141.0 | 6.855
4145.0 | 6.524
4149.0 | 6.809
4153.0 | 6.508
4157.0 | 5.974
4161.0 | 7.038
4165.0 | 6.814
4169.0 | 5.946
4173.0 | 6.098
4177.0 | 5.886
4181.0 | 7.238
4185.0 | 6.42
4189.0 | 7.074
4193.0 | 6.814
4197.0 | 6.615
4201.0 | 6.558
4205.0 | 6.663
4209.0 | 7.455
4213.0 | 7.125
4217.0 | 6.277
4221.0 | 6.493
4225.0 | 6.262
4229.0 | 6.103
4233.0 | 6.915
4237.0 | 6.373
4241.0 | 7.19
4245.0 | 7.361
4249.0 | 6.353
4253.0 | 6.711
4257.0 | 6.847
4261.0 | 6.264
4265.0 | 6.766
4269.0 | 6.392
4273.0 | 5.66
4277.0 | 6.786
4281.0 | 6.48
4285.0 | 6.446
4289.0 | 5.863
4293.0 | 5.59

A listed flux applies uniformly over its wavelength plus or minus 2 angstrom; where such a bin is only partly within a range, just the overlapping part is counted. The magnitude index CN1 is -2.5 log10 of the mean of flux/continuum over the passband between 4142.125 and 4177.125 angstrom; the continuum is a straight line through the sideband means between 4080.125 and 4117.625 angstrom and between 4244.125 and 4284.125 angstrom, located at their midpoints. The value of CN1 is -0.11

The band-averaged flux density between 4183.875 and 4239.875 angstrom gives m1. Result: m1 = 6.67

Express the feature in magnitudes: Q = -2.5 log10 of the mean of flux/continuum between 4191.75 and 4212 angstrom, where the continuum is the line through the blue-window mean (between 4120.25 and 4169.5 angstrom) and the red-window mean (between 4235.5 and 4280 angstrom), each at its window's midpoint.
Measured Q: -0.059 mag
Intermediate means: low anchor 6.34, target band 6.84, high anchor 6.61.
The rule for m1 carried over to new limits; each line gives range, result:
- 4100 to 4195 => 6.18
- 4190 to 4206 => 6.69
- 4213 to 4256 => 6.63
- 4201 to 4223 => 6.78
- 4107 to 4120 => 6.08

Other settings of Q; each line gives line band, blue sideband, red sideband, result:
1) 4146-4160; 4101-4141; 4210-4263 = -0.08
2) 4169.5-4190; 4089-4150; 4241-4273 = -0.06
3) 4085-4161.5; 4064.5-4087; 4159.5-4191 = 0.09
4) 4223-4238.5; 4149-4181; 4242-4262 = 0.04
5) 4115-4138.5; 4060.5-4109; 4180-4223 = 0.01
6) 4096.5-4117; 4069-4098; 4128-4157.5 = 0.20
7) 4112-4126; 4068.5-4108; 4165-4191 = -0.05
